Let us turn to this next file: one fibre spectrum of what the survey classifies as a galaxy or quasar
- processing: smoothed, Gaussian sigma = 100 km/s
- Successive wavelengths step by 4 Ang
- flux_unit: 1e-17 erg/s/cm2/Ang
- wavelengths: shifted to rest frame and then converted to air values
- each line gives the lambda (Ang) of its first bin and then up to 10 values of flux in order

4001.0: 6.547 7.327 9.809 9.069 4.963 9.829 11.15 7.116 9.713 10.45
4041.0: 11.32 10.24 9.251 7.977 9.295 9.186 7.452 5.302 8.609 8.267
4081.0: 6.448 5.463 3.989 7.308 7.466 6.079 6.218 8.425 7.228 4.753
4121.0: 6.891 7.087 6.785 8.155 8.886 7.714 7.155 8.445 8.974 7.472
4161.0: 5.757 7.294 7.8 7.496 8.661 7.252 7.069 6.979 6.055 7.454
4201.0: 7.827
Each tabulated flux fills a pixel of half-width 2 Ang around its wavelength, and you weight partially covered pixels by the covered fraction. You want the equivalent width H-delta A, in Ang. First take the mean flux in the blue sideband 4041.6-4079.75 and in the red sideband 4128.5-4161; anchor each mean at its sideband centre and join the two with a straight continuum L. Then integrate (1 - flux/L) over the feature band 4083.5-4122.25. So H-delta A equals 8.4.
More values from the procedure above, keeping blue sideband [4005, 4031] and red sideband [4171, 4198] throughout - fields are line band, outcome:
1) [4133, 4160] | -1.6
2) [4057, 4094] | 5.1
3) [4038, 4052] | -3.0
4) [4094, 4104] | 1.5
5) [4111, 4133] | 3.0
